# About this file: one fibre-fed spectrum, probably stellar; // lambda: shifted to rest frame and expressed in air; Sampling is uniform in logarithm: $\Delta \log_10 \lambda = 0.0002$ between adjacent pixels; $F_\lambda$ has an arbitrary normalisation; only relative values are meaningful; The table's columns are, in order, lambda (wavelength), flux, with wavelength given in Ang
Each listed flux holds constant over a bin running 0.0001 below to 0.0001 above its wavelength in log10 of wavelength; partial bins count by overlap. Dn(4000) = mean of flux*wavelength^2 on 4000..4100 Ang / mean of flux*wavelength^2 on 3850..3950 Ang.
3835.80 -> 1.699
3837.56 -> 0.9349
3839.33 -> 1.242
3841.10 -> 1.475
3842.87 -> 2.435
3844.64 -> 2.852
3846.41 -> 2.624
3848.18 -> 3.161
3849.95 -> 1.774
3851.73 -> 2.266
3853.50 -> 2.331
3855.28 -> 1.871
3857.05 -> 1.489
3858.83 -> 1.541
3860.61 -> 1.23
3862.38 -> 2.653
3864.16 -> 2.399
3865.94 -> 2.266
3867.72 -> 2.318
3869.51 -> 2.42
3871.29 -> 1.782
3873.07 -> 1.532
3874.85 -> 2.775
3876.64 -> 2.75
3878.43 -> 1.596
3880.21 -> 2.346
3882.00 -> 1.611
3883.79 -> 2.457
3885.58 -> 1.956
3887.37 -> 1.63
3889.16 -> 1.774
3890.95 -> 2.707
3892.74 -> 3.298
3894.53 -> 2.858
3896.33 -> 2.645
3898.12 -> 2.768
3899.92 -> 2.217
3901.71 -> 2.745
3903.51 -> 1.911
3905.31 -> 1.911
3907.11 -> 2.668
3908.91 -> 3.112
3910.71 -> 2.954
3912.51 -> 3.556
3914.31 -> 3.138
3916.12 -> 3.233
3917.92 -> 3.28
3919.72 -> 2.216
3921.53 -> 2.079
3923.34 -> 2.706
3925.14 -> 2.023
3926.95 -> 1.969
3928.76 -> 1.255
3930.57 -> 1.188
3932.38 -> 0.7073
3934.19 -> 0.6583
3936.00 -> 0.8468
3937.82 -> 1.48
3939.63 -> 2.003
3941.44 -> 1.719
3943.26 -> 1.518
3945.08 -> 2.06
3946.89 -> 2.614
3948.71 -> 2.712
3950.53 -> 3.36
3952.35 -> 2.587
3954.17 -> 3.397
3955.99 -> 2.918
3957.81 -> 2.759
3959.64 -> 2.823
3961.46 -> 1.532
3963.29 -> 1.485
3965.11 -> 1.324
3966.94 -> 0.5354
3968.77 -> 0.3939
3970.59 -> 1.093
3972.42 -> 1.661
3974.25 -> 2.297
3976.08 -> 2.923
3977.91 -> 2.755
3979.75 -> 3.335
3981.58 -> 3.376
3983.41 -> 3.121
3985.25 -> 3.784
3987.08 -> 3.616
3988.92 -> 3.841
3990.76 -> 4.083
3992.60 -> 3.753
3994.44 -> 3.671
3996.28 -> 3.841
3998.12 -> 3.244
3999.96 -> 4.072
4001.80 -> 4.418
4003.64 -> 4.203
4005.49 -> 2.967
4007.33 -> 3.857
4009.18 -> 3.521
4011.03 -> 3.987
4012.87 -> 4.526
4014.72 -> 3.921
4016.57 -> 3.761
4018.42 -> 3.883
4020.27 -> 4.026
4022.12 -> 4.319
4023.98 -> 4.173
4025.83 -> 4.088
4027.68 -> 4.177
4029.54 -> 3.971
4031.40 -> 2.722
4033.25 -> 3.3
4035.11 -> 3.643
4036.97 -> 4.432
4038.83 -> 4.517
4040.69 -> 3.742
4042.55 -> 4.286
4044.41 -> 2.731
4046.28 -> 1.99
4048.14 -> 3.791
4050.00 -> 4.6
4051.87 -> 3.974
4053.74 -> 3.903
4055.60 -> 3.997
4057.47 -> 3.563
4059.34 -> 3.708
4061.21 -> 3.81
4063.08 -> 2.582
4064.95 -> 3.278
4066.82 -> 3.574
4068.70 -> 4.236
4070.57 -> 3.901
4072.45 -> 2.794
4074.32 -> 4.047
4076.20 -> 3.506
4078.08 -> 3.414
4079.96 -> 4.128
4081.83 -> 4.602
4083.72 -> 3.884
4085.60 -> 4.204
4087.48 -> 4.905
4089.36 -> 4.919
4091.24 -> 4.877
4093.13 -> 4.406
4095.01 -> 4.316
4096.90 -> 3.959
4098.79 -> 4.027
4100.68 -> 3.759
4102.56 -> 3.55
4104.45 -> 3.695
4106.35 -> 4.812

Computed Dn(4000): 1.93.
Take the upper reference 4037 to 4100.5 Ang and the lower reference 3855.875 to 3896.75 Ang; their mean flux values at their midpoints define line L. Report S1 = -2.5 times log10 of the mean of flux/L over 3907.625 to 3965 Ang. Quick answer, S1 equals 0.20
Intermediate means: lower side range 2.17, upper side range 3.89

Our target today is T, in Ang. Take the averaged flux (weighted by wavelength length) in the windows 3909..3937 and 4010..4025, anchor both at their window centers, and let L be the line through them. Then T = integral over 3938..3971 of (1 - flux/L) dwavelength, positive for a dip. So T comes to 8.4 Ang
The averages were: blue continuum 2.15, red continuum 4.07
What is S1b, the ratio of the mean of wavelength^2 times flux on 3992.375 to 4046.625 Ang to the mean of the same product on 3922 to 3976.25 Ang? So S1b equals 2.11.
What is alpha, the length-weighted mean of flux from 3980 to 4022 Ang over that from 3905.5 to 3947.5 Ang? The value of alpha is 1.79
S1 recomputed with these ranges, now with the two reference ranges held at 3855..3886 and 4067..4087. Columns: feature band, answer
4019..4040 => -0.14 mag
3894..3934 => 0.02 mag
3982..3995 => -0.19 mag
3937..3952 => 0.23 mag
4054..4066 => 0.06 mag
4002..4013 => -0.17 mag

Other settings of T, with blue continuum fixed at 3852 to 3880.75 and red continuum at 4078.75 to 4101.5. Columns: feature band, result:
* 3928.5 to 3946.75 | 9.16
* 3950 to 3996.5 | 7.19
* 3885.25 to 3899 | -0.76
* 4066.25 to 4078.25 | 1.41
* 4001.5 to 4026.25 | -2.79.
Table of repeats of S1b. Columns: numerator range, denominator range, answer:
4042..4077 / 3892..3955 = 1.66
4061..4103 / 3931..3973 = 2.31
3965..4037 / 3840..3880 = 1.68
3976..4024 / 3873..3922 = 1.57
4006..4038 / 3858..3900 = 1.87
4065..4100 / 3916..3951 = 2.27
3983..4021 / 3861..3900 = 1.77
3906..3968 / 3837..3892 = 1.09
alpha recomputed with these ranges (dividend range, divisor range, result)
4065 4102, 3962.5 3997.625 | 1.51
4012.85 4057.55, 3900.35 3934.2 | 1.65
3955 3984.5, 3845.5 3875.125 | 1.01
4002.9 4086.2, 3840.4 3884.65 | 1.75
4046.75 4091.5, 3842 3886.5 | 1.79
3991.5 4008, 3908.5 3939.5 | 1.78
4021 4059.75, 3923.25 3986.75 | 1.81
